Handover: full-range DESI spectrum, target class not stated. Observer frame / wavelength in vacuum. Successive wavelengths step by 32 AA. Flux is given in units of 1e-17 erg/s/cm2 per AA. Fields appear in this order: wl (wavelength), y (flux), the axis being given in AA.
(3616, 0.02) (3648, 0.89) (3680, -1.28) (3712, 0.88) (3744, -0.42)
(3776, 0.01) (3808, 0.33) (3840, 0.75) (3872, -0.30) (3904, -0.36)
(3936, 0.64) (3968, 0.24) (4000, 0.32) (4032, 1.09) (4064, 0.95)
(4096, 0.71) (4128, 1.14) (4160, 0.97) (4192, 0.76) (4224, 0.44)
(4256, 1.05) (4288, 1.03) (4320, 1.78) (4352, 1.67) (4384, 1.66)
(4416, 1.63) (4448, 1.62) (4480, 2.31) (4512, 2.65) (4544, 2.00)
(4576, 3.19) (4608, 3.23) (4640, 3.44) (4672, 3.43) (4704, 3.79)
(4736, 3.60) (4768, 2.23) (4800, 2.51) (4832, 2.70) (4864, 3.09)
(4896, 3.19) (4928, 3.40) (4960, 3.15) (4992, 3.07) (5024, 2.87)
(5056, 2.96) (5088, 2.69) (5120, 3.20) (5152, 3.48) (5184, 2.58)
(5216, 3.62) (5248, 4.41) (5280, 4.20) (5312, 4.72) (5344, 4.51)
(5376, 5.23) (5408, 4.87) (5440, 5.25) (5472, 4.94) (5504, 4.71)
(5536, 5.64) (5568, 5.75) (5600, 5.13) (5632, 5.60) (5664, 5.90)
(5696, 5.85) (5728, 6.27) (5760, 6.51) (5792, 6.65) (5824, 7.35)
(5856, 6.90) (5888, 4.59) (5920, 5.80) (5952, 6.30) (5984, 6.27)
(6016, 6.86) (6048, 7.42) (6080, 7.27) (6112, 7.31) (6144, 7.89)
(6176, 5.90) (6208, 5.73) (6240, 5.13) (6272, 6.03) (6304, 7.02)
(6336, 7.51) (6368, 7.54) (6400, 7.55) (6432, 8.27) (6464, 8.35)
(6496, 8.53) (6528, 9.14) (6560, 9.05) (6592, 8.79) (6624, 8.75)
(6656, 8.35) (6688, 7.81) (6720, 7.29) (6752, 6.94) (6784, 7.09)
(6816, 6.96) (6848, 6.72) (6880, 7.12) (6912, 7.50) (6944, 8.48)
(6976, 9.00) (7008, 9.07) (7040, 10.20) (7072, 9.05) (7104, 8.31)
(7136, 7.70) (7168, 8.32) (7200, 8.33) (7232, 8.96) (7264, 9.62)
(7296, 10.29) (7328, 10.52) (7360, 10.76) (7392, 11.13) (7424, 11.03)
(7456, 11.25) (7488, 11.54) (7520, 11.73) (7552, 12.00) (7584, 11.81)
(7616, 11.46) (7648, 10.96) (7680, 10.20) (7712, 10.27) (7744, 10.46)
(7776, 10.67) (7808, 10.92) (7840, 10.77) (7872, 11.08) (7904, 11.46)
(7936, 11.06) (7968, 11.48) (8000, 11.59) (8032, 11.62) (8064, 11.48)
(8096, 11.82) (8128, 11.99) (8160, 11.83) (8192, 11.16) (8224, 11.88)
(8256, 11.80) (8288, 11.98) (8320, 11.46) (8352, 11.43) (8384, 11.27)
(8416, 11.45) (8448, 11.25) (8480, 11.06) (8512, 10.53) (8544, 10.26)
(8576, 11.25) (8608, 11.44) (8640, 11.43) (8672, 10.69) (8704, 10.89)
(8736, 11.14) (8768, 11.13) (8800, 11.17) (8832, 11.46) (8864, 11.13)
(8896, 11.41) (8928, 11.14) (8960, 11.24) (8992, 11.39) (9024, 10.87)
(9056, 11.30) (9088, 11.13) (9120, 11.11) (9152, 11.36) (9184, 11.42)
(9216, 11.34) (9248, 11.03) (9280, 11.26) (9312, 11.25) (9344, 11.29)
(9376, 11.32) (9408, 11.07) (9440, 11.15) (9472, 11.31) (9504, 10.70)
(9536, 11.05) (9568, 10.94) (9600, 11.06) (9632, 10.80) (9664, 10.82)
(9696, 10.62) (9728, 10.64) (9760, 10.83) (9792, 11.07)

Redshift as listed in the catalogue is 0.00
